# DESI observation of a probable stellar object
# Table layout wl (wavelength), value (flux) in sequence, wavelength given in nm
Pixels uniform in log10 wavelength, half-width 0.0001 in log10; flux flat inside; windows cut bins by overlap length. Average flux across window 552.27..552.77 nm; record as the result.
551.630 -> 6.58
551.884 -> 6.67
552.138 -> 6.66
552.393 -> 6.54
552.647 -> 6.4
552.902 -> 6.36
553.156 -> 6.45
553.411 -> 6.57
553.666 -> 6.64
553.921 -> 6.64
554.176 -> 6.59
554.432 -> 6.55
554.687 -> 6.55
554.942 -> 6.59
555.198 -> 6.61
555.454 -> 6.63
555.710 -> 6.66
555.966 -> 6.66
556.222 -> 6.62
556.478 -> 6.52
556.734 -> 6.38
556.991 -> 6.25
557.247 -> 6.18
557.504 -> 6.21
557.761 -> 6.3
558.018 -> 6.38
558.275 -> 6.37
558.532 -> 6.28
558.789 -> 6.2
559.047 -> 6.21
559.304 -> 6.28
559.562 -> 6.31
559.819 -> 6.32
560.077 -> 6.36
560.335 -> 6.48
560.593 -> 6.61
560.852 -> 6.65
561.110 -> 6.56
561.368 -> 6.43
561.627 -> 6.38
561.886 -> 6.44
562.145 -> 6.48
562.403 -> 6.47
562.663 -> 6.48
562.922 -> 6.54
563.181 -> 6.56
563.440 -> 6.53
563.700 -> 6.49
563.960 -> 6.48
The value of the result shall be 6.48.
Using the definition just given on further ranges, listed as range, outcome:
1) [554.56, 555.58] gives 6.59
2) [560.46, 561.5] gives 6.56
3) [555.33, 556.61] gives 6.62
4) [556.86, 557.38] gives 6.21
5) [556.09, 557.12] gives 6.45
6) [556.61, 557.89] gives 6.26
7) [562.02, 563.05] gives 6.49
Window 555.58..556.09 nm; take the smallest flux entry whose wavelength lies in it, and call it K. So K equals 6.66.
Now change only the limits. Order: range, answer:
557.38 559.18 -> 6.2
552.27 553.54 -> 6.36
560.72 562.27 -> 6.38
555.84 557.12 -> 6.25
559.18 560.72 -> 6.28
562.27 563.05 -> 6.47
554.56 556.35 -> 6.55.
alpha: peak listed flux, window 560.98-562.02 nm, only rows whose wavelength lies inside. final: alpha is 6.56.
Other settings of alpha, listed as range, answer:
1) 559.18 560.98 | 6.65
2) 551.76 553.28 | 6.67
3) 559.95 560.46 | 6.48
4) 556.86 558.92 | 6.38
